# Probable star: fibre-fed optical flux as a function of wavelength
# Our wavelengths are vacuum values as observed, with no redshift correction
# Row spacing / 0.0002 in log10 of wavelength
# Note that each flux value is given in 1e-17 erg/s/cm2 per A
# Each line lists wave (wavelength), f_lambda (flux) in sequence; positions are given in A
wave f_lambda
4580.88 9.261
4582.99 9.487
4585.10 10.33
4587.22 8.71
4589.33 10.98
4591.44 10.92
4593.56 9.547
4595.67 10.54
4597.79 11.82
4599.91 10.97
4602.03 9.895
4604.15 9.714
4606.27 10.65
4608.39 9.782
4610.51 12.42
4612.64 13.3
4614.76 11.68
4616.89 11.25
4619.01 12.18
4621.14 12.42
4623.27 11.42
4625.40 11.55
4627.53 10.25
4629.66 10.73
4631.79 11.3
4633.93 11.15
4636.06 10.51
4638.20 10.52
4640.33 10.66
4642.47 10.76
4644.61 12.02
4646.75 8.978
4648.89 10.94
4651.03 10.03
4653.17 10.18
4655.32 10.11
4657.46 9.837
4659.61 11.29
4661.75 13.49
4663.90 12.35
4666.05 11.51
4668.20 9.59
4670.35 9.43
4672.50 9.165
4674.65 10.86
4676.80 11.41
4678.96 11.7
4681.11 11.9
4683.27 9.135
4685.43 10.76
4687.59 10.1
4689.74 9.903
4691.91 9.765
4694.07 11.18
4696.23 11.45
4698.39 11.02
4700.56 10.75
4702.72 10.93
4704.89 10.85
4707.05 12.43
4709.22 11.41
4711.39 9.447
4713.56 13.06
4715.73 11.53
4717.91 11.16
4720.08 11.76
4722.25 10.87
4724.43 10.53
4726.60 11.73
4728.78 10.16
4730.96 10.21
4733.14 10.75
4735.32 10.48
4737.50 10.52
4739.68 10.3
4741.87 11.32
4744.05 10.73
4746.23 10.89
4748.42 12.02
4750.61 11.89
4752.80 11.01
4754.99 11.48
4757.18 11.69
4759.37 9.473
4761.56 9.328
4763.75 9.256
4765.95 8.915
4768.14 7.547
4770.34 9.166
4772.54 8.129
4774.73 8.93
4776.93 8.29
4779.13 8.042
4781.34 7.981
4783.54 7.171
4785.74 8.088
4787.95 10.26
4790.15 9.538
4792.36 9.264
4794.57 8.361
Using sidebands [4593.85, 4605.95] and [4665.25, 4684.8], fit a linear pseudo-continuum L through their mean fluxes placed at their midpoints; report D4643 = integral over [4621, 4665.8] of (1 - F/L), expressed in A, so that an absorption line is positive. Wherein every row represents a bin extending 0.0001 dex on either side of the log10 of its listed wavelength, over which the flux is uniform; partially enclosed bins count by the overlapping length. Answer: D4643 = -1.86 A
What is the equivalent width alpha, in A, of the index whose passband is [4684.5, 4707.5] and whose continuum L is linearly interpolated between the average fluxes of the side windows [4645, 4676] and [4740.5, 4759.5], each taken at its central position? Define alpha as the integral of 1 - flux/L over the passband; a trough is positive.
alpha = 0.1 A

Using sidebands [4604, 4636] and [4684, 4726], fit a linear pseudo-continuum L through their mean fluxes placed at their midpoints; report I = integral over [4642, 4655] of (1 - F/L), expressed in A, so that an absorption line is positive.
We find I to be 0.9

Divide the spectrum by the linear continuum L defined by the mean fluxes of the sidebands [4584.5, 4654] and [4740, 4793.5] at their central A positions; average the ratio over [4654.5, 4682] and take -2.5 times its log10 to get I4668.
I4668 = -0.05 mag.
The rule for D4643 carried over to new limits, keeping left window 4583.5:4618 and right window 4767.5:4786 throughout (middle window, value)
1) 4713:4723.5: -3.0 A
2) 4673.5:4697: -3.0 A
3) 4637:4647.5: -0.5 A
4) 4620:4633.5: -1.2 A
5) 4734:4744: -2.2 A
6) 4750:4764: -3.6 A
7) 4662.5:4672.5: -0.9 A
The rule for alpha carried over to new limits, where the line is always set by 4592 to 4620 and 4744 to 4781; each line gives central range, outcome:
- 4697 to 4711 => -1.3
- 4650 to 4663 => -0.3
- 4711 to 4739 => -2.5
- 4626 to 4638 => 0.0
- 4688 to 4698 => -0.2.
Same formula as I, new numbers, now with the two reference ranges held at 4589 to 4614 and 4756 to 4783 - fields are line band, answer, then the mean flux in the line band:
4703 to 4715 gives -2.27 A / 11.4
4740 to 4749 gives -1.91 A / 11.1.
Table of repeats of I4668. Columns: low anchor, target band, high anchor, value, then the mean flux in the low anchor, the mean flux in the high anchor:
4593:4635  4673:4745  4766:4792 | -0.14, 11.1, 8.51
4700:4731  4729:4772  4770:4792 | -0.06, 11.2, 8.56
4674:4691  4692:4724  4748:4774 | -0.08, 10.7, 9.92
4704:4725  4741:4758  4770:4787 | -0.18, 11.3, 8.2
